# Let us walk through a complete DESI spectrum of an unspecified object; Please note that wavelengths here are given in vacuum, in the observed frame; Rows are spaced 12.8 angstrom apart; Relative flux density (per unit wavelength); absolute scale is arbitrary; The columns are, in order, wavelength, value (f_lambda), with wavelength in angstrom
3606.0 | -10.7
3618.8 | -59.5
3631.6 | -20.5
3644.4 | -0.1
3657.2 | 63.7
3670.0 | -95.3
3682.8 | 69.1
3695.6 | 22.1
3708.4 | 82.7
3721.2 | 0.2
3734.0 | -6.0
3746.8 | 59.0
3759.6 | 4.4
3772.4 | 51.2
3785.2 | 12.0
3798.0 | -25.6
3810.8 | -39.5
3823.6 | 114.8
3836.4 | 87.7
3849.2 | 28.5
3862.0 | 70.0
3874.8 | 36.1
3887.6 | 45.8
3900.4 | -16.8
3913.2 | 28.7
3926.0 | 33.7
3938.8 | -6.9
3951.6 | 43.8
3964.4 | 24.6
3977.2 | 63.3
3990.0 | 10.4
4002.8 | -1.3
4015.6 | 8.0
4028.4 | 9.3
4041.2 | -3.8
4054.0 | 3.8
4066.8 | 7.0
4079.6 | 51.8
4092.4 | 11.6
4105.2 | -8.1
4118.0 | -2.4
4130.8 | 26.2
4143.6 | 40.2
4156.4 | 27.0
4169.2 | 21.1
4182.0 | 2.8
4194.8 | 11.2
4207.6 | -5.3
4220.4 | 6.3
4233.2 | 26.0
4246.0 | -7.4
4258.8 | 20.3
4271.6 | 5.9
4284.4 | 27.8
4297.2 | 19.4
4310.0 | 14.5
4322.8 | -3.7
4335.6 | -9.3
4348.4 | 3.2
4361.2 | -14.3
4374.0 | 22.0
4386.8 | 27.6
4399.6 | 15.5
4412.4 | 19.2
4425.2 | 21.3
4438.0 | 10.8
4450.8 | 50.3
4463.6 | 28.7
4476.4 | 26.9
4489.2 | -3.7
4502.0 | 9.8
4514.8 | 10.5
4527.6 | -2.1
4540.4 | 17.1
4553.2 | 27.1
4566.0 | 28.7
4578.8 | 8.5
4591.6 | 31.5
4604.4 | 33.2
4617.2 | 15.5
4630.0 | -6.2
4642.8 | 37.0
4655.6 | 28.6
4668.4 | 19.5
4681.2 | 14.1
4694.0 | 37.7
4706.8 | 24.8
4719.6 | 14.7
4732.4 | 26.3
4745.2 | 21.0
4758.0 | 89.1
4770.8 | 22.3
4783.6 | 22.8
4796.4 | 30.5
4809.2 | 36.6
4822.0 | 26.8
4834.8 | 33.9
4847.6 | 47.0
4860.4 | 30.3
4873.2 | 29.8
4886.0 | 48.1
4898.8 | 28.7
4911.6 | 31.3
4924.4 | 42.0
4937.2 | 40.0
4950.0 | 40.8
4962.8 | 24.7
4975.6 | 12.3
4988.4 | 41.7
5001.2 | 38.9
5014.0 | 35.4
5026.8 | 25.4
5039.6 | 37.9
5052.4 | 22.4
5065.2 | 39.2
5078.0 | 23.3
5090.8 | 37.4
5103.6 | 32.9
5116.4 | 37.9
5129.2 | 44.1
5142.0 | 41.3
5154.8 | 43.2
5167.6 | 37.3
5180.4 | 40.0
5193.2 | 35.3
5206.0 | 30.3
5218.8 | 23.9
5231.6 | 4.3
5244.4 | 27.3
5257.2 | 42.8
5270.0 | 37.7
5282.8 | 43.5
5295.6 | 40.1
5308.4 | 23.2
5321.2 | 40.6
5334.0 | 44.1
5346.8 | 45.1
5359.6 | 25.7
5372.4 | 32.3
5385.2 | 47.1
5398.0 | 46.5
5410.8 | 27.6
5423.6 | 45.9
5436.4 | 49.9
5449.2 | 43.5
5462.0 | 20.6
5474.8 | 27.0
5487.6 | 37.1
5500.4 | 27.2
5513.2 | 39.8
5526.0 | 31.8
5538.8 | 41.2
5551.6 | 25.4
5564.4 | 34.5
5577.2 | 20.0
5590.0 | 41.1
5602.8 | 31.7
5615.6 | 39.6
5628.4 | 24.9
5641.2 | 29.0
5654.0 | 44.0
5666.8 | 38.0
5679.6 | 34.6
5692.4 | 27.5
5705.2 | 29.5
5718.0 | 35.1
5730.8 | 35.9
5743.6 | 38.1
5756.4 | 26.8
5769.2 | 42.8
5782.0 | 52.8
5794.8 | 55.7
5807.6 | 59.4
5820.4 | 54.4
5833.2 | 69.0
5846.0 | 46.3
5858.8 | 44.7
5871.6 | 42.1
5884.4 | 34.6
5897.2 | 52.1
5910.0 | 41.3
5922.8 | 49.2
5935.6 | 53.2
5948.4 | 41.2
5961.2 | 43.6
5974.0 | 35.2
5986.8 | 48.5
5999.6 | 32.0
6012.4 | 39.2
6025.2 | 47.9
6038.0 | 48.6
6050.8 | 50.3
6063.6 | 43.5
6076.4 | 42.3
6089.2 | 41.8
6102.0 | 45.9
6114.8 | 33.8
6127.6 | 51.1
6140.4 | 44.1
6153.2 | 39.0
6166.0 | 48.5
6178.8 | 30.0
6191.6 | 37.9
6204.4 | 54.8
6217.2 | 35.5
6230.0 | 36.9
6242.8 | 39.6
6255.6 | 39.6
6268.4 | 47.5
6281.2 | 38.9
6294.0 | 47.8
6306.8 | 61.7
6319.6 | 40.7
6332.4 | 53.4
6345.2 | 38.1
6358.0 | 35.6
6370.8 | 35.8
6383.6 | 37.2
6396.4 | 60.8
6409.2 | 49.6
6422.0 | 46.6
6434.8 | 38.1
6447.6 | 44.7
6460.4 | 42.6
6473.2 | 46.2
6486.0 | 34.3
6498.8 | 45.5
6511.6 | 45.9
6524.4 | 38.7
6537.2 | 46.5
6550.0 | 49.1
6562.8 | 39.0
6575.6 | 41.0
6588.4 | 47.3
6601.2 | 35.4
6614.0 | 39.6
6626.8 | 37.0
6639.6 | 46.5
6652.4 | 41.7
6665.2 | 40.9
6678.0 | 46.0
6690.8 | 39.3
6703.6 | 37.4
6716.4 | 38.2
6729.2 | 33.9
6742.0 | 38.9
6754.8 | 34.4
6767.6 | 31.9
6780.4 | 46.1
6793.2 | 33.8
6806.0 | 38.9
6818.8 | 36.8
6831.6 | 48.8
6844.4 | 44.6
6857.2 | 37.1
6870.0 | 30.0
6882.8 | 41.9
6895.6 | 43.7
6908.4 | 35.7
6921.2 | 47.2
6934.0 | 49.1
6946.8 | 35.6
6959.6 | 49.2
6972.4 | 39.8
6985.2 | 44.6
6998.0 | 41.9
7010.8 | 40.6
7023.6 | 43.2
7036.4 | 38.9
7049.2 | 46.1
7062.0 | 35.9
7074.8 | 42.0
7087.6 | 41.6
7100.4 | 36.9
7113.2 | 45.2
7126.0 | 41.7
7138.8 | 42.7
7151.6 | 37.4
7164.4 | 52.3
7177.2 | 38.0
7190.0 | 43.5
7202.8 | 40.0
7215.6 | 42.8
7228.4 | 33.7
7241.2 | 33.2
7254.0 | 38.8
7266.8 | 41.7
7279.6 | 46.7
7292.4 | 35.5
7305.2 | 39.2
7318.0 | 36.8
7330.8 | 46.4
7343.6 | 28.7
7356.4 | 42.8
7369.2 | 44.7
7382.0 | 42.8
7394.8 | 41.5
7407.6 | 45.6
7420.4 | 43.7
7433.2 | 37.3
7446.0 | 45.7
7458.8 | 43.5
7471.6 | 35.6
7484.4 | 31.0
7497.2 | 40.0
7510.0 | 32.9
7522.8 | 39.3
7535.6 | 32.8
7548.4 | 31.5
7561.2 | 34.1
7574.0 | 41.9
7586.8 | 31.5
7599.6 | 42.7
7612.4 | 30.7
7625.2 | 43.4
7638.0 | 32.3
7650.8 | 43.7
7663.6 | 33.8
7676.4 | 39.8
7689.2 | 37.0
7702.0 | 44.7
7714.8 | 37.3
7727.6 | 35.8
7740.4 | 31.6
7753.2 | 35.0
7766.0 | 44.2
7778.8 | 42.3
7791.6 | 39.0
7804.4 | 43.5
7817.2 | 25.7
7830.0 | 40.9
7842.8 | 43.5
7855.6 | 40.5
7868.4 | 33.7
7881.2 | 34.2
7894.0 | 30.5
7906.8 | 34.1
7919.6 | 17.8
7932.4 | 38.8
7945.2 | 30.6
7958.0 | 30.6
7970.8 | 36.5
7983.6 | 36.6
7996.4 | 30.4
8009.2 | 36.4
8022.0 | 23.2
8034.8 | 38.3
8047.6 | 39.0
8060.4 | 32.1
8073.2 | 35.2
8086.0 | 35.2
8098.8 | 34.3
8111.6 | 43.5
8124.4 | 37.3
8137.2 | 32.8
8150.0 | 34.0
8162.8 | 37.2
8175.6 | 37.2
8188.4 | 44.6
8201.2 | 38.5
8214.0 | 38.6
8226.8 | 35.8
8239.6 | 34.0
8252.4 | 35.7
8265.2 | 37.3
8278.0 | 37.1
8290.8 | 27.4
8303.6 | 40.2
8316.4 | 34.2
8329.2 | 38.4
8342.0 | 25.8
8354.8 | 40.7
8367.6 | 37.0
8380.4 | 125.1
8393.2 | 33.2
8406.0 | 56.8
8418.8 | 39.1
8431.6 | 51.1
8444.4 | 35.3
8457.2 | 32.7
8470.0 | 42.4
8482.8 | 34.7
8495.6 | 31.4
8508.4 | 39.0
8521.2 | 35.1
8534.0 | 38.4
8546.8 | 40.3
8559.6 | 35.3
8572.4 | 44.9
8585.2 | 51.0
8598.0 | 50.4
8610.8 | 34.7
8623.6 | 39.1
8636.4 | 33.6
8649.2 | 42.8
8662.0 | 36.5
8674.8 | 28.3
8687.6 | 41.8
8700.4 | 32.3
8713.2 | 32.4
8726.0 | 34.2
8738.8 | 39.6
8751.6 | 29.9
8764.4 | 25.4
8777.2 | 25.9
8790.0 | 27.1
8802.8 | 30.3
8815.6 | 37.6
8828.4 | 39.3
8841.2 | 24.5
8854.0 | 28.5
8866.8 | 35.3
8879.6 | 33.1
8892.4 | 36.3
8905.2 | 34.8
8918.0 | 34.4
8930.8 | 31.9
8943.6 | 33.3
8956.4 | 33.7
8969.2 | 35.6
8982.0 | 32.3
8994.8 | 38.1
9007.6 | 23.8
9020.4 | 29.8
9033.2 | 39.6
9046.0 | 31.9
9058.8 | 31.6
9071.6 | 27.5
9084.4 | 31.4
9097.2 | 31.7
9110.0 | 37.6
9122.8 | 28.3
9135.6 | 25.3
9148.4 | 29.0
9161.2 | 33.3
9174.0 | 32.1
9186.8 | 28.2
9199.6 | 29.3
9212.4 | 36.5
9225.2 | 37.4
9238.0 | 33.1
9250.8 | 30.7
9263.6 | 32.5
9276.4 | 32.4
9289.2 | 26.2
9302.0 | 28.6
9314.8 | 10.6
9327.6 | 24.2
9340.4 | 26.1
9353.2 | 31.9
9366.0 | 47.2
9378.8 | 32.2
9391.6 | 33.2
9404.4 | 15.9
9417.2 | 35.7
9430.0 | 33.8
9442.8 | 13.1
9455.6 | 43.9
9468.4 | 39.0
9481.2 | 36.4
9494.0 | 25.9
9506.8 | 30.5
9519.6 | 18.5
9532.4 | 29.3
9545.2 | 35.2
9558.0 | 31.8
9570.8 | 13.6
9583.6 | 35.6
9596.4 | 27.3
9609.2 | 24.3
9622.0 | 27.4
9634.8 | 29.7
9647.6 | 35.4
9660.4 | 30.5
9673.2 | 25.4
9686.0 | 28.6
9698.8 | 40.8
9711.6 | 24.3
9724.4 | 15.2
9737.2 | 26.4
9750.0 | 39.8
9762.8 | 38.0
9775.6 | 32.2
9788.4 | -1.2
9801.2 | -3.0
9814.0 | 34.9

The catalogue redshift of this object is 0.28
